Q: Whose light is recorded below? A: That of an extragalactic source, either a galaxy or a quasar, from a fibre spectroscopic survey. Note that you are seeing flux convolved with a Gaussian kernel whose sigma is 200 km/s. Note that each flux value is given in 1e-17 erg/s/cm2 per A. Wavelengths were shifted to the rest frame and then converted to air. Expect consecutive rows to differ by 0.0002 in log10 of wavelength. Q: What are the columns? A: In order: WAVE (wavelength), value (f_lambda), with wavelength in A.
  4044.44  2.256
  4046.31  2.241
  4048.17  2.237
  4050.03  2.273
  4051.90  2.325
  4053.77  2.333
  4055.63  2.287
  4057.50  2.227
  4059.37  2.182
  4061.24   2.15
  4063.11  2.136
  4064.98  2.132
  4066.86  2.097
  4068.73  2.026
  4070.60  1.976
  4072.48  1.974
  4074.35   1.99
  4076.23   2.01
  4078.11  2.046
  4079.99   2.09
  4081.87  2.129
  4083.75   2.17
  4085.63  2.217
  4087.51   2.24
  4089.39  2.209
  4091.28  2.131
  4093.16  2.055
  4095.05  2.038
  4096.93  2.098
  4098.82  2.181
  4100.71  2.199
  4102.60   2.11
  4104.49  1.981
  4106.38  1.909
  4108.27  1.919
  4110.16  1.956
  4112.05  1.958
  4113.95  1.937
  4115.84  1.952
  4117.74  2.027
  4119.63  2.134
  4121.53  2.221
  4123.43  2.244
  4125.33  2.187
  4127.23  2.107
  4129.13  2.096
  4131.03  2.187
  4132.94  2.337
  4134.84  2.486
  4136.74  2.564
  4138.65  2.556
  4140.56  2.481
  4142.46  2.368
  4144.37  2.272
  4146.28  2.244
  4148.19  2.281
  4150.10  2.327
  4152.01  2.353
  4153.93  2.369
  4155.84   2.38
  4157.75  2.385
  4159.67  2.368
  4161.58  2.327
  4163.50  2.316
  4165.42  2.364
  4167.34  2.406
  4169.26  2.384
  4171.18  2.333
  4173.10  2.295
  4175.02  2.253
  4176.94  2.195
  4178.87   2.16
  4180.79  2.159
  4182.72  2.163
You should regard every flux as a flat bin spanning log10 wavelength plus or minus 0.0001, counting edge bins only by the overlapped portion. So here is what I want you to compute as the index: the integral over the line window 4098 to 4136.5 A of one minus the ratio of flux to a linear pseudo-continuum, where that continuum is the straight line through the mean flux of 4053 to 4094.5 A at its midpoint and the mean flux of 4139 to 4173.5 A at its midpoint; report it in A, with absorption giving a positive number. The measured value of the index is 2.2 A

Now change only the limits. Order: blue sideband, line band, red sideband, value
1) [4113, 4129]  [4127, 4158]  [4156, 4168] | -1.51 A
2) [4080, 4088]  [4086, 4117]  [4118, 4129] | 1.62 A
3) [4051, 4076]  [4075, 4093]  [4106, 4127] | -0.26 A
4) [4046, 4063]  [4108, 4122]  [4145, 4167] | 1.77 A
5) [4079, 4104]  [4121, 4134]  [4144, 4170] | 0.30 A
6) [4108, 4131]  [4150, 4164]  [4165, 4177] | -0.61 A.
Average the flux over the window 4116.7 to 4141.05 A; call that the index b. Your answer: 2.27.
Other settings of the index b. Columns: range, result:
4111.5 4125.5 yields 2.08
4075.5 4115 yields 2.08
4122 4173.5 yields 2.33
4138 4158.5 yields 2.36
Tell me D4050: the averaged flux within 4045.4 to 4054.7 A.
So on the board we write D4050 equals 2.28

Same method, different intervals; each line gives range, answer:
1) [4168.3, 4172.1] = 2.36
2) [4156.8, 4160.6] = 2.37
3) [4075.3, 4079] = 2.03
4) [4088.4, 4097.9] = 2.11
